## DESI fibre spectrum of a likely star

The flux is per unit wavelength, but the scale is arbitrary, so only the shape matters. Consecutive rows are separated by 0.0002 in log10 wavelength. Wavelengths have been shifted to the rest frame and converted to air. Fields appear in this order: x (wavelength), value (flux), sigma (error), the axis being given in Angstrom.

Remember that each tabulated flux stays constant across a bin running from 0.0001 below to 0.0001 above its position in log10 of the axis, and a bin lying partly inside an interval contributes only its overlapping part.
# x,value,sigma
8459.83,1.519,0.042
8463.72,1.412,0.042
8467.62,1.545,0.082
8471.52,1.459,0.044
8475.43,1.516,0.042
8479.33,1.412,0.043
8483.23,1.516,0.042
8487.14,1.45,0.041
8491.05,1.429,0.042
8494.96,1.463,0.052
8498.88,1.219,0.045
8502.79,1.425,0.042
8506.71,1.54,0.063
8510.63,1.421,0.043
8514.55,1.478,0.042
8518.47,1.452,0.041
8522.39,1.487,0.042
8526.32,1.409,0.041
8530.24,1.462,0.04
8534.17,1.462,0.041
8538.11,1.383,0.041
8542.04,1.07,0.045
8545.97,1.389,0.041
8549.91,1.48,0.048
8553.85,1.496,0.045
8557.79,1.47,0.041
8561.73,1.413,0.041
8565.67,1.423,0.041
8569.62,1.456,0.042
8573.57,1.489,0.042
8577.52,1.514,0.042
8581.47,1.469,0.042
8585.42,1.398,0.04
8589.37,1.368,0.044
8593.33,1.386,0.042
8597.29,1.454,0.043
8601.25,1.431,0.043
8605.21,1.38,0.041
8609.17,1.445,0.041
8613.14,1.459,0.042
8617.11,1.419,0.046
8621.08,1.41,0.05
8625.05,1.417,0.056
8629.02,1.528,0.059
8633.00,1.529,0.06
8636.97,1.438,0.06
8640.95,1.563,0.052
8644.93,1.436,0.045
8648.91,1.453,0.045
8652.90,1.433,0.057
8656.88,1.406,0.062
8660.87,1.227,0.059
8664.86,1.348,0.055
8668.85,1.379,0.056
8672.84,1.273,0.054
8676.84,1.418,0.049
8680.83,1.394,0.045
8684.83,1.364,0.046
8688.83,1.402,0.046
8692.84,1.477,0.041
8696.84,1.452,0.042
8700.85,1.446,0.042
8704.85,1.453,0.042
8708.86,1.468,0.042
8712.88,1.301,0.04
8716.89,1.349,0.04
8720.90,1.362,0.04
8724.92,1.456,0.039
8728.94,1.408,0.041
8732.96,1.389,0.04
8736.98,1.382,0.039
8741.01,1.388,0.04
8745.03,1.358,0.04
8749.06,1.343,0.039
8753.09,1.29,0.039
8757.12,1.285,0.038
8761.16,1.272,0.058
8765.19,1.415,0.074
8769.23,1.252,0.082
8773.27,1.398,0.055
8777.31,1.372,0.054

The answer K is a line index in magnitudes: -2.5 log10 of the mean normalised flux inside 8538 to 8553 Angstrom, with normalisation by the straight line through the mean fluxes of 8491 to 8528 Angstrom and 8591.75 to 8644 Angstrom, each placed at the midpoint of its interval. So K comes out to 0.080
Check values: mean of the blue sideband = 1.43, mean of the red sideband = 1.45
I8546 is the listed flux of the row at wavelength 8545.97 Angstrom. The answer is 1.389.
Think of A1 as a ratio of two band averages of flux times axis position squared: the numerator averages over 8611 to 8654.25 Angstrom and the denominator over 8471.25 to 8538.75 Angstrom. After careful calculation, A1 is 1.0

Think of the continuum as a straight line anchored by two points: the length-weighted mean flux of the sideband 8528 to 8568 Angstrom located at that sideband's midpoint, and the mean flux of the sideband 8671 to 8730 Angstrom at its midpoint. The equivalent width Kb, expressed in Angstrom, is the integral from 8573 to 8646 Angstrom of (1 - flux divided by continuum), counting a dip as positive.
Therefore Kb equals -2.3 Angstrom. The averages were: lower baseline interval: 1.41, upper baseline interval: 1.4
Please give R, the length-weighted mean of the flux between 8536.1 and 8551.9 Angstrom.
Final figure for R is 1.33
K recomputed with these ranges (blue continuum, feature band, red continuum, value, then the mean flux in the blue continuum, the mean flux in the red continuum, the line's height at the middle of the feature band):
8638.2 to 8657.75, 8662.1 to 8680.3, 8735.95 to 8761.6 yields 0.06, 1.46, 1.33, 1.43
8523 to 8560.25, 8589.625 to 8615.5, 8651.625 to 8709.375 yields -0.02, 1.41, 1.39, 1.4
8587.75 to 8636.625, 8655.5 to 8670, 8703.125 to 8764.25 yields 0.06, 1.44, 1.37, 1.41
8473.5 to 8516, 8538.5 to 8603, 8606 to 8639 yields 0.02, 1.44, 1.45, 1.45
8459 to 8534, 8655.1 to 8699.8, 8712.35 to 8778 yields 0.00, 1.45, 1.36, 1.38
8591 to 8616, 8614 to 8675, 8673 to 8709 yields 0.00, 1.42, 1.42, 1.42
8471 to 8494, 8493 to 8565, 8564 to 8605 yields 0.03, 1.46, 1.44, 1.45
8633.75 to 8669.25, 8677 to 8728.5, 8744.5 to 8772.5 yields -0.03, 1.41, 1.32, 1.37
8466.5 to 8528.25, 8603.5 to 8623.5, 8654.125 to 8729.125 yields -0.01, 1.45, 1.39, 1.41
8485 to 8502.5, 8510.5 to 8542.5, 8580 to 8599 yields -0.01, 1.39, 1.41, 1.4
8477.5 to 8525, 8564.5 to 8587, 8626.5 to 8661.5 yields -0.01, 1.44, 1.45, 1.45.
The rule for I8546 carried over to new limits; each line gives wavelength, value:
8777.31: 1.372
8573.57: 1.489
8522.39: 1.487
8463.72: 1.412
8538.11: 1.383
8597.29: 1.454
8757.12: 1.285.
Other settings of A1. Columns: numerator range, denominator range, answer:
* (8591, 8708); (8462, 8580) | 1.02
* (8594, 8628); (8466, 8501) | 1.02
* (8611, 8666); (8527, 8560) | 1.05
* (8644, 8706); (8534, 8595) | 1.01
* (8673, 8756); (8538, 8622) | 1.01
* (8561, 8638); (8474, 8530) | 1.02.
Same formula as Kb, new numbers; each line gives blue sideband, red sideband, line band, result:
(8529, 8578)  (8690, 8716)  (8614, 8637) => -0.56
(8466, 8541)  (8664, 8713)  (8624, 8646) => -1.17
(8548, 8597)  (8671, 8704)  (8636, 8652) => -0.57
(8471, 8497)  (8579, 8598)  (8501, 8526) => -0.25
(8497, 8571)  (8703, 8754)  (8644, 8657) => -0.36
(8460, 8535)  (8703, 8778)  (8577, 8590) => -0.13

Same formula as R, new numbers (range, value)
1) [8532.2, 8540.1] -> 1.42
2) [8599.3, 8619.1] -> 1.43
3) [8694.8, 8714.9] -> 1.42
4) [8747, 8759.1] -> 1.31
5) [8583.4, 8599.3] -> 1.4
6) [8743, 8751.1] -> 1.35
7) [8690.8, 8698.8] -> 1.46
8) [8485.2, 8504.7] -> 1.4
